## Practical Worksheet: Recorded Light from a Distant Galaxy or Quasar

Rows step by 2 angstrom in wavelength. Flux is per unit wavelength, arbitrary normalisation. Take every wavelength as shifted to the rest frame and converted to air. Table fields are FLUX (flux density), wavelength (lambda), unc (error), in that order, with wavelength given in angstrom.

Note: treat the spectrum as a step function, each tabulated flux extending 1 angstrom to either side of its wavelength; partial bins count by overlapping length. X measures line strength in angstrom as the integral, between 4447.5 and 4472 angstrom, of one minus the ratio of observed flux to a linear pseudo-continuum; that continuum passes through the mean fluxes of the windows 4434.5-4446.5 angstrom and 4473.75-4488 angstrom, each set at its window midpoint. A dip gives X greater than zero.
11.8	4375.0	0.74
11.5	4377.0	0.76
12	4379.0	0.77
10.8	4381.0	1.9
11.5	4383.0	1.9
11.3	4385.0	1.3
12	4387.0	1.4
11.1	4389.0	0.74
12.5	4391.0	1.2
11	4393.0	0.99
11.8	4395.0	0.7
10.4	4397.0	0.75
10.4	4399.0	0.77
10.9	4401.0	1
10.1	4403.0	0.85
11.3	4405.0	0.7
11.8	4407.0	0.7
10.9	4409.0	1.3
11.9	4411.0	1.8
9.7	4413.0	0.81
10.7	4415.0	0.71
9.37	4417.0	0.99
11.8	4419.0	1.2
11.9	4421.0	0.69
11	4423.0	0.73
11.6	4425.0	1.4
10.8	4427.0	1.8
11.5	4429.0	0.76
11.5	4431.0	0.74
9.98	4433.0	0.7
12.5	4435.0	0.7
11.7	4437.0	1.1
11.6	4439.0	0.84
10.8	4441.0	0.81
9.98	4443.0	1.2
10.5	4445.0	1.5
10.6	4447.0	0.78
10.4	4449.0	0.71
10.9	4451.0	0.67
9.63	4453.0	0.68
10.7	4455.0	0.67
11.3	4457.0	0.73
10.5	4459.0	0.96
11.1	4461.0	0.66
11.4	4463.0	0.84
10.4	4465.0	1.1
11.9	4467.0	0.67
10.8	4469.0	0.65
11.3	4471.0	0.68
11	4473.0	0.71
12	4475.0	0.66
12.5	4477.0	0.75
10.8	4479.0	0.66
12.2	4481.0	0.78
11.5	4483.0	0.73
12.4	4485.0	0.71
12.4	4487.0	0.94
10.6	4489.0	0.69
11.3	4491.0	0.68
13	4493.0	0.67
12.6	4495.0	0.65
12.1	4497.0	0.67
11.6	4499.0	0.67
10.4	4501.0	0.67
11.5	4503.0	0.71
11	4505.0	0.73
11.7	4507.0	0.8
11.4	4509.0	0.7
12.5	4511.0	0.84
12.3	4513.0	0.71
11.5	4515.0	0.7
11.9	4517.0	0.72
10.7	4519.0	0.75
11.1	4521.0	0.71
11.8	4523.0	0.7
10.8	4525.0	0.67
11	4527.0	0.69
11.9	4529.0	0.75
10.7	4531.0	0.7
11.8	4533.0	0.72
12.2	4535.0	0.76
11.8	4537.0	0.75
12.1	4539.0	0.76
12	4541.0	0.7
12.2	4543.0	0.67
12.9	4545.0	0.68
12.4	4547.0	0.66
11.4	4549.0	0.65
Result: 1.4 angstrom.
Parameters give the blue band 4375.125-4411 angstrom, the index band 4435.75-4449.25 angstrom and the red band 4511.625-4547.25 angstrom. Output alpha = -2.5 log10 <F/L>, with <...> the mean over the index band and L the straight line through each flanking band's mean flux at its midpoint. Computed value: 0.06 mag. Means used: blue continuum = 11.3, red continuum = 11.7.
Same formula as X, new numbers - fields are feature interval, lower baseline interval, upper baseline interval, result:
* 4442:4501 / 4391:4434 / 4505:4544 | 0.34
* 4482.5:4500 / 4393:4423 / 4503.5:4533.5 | -0.96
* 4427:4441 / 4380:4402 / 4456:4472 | -0.27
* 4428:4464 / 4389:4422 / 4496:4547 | 1.04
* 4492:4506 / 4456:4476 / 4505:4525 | -0.37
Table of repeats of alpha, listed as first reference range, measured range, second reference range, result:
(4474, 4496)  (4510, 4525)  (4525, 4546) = 0.021 mag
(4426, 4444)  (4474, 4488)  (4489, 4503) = -0.036 mag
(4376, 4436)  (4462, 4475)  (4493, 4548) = 0.027 mag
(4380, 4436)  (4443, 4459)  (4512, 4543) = 0.077 mag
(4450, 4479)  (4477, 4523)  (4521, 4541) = -0.032 mag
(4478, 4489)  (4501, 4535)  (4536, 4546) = 0.051 mag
